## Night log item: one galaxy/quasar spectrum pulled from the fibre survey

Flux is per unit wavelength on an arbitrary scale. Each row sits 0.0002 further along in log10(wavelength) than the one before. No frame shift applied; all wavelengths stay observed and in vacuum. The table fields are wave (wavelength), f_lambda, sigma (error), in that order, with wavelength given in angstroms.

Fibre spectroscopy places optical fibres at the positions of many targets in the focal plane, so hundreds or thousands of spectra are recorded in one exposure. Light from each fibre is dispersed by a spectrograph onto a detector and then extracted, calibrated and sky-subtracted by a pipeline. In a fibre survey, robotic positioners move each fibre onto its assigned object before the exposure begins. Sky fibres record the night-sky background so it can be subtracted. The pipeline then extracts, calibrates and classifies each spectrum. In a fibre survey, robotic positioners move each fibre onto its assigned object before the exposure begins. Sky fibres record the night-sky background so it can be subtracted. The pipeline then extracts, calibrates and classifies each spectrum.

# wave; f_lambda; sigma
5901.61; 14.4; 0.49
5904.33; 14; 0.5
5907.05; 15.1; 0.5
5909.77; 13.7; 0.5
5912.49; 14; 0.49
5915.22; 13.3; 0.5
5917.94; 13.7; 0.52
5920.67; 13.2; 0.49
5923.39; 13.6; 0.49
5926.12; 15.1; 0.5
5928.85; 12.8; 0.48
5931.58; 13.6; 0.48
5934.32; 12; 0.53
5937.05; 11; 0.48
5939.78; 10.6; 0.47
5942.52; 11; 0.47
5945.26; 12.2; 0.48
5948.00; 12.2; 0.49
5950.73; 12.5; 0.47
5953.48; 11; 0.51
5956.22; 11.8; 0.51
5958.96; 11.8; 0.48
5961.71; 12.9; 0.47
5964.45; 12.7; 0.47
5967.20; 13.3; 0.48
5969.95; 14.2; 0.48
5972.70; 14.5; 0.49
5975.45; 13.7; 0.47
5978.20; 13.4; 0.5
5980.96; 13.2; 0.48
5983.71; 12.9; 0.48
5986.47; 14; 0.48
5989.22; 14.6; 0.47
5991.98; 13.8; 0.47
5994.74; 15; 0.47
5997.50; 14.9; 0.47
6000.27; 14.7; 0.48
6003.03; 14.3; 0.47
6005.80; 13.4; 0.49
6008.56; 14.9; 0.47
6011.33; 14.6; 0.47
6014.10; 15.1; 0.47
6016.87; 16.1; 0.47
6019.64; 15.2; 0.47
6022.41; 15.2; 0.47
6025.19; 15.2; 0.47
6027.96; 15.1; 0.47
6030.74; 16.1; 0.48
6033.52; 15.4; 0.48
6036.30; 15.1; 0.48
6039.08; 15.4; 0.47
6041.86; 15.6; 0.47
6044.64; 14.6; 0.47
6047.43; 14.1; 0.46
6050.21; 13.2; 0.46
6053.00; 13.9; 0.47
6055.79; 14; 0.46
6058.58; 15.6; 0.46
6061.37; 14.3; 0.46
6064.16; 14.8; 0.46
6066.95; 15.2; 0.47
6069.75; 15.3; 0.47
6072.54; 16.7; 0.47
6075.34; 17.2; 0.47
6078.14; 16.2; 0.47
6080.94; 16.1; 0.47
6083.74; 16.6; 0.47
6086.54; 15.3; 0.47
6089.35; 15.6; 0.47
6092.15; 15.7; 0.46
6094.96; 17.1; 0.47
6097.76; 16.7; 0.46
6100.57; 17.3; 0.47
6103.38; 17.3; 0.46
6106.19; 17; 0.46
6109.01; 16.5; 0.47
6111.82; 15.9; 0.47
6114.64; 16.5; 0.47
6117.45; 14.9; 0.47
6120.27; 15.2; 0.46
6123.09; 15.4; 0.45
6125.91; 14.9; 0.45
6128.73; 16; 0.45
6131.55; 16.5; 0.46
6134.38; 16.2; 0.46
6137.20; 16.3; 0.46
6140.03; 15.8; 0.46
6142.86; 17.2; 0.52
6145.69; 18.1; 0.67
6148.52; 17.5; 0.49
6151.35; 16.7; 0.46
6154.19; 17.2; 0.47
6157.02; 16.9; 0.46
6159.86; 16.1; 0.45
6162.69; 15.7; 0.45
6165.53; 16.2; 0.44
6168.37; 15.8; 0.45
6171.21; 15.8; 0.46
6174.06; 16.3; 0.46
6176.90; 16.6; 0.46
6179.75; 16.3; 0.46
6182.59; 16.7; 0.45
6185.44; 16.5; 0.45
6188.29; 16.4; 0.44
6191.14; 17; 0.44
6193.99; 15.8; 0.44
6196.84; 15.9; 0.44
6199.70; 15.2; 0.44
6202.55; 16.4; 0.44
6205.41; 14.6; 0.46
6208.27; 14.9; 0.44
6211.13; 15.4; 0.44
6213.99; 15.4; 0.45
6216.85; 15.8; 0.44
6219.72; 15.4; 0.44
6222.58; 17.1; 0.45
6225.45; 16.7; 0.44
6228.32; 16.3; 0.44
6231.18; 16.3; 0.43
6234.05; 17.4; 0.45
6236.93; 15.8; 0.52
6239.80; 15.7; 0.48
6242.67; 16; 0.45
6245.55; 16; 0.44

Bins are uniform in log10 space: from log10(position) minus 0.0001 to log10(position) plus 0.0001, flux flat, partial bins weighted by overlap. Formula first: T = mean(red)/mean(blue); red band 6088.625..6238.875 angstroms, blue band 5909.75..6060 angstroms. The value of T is 1.18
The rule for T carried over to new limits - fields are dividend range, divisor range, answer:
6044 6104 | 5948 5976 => 1.22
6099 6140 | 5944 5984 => 1.26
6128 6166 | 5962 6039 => 1.15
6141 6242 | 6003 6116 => 1.05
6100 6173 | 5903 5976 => 1.26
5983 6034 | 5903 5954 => 1.15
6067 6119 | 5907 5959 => 1.29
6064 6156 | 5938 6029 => 1.20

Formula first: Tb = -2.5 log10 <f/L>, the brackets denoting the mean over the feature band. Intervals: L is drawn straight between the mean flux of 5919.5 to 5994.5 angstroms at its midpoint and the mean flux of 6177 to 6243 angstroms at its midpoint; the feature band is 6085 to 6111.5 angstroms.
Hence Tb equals -0.13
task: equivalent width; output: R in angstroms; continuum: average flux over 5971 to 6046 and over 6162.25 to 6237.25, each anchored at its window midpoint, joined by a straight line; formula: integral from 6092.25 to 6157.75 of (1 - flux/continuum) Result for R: -4.0 angstroms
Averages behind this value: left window 14.7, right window 16.1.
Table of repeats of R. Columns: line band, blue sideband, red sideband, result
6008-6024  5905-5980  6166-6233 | -1.6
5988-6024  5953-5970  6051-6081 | -2.8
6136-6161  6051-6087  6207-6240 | -1.8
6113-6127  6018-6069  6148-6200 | 0.3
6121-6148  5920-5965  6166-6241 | -2.2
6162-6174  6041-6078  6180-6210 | -0.1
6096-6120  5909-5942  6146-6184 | -1.2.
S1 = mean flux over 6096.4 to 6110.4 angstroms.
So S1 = 17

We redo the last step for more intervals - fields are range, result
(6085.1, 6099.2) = 16.1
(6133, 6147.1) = 16.7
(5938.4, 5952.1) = 11.7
